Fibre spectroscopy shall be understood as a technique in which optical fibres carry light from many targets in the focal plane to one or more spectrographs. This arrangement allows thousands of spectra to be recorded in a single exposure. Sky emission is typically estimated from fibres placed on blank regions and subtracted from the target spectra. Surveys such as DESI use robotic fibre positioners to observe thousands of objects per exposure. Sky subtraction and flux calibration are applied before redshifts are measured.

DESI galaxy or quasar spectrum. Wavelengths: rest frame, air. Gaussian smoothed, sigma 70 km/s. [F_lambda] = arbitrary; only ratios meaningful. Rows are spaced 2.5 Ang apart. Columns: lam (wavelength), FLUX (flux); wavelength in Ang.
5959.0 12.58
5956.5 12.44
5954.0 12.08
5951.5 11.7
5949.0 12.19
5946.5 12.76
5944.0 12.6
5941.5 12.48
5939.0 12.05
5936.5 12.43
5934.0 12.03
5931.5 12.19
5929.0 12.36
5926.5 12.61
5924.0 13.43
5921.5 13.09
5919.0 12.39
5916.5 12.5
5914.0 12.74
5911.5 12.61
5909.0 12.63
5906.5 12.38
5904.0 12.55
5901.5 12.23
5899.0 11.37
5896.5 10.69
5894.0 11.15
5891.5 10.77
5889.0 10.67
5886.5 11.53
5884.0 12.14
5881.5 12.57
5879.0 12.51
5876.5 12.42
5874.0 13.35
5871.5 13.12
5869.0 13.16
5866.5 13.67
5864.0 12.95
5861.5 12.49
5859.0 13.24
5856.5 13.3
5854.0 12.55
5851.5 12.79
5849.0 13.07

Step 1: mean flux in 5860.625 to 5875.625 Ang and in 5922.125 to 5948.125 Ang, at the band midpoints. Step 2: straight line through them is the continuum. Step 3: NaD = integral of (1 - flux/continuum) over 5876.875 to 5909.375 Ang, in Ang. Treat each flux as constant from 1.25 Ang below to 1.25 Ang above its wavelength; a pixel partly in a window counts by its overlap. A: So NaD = 2.80 Ang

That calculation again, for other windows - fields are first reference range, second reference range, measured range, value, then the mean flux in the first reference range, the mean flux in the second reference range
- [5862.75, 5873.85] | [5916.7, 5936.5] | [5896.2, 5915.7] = 0.9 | 13.2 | 12.6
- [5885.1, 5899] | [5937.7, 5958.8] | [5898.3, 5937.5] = -3.0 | 11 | 12.3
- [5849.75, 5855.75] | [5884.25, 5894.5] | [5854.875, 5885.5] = -2.3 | 12.8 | 11.1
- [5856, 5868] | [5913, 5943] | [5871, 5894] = 1.6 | 13.1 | 12.5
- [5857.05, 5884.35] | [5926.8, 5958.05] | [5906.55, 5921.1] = -0.1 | 12.9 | 12.3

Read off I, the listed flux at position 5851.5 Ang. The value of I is 12.79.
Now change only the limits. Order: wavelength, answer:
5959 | 12.58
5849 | 13.07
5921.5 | 13.09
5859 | 13.24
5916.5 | 12.5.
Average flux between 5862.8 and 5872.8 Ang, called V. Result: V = 13.2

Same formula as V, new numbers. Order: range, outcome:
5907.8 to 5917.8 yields 12.6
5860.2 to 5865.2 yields 12.7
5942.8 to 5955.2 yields 12.3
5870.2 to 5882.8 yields 12.8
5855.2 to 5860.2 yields 13.3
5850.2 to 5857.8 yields 12.9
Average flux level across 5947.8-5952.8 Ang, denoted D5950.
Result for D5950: 11.9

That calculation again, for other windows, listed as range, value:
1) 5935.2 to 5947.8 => 12.5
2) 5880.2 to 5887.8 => 12.1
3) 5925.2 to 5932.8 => 12.4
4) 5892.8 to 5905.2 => 11.6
